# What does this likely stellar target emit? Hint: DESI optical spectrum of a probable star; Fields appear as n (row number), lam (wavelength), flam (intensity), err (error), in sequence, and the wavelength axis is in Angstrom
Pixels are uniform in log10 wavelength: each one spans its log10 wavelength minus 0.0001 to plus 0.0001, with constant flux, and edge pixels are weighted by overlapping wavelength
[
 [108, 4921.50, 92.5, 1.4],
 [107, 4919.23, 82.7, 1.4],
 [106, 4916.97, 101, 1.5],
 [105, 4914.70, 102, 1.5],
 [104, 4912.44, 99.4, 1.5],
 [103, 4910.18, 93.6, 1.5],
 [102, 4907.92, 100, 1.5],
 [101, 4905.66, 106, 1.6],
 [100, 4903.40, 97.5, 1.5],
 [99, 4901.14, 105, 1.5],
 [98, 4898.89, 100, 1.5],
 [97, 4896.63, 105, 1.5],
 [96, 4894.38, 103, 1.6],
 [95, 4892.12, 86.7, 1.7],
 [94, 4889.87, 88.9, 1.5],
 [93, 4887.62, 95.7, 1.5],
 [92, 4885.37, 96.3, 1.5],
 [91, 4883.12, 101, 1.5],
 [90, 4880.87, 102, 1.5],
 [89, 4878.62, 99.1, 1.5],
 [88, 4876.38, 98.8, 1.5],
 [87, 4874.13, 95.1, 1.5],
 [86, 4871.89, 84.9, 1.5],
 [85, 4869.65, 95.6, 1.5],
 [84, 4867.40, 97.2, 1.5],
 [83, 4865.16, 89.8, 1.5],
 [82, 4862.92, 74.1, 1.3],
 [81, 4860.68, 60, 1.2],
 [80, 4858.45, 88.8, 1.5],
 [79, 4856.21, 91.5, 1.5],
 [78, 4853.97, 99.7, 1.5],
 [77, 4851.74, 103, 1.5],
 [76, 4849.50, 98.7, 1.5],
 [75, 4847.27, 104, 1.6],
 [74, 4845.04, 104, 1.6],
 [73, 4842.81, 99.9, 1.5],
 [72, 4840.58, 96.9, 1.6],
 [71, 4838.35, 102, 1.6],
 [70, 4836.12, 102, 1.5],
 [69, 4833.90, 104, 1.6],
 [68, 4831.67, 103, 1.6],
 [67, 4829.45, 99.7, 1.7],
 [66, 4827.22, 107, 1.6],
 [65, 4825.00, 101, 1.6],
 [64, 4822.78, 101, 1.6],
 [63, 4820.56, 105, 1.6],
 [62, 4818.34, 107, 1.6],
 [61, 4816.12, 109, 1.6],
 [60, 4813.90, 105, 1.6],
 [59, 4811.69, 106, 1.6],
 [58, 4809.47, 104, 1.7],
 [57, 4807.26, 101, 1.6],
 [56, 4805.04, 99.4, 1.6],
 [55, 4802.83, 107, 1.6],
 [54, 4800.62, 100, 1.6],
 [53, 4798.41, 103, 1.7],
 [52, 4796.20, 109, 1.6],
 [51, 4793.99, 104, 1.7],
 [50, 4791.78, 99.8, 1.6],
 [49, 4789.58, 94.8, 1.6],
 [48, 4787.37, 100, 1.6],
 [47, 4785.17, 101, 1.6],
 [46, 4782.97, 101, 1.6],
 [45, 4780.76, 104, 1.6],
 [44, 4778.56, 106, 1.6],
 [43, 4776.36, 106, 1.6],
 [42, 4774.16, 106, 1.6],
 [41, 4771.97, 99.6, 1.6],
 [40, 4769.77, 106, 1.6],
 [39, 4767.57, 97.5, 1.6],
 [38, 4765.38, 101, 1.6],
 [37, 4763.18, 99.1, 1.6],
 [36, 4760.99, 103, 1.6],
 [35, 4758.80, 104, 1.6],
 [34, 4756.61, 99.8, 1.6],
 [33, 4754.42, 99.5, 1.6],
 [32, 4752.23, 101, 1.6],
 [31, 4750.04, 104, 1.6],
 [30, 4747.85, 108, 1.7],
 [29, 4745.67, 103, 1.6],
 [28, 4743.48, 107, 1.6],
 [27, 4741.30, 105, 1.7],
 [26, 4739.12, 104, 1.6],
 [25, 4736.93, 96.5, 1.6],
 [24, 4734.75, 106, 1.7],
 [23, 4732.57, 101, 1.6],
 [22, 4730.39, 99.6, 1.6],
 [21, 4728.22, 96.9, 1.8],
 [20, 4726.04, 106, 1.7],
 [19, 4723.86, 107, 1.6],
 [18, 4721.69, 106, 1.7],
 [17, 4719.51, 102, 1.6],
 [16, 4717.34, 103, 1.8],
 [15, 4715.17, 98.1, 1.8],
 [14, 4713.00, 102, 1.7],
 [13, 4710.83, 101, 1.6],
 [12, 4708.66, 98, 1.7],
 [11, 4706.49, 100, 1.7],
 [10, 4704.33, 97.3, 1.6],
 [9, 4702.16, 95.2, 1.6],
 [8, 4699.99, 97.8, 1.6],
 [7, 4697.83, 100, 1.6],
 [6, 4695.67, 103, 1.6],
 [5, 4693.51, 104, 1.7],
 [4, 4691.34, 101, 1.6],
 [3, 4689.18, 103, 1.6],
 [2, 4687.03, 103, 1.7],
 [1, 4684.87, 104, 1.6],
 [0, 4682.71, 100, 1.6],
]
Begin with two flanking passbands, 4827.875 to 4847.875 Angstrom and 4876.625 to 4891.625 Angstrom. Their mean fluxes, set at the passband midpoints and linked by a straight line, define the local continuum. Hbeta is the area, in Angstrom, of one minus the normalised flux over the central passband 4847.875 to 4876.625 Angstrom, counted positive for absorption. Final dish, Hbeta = 2.5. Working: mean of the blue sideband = 102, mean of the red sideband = 96.9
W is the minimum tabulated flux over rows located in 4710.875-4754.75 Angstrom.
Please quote 96.5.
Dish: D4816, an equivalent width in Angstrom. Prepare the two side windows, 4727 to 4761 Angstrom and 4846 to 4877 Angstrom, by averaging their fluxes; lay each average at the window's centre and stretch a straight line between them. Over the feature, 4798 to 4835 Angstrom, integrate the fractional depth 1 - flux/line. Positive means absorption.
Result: -3.1 Angstrom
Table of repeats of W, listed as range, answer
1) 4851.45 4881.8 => 60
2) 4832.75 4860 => 88.8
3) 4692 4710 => 95.2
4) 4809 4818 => 104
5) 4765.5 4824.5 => 94.8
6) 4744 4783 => 97.5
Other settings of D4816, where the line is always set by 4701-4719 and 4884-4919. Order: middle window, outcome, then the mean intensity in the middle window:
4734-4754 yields -0.90 Angstrom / 104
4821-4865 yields 0.82 Angstrom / 96.8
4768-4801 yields -1.22 Angstrom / 103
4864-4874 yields 0.65 Angstrom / 92.1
